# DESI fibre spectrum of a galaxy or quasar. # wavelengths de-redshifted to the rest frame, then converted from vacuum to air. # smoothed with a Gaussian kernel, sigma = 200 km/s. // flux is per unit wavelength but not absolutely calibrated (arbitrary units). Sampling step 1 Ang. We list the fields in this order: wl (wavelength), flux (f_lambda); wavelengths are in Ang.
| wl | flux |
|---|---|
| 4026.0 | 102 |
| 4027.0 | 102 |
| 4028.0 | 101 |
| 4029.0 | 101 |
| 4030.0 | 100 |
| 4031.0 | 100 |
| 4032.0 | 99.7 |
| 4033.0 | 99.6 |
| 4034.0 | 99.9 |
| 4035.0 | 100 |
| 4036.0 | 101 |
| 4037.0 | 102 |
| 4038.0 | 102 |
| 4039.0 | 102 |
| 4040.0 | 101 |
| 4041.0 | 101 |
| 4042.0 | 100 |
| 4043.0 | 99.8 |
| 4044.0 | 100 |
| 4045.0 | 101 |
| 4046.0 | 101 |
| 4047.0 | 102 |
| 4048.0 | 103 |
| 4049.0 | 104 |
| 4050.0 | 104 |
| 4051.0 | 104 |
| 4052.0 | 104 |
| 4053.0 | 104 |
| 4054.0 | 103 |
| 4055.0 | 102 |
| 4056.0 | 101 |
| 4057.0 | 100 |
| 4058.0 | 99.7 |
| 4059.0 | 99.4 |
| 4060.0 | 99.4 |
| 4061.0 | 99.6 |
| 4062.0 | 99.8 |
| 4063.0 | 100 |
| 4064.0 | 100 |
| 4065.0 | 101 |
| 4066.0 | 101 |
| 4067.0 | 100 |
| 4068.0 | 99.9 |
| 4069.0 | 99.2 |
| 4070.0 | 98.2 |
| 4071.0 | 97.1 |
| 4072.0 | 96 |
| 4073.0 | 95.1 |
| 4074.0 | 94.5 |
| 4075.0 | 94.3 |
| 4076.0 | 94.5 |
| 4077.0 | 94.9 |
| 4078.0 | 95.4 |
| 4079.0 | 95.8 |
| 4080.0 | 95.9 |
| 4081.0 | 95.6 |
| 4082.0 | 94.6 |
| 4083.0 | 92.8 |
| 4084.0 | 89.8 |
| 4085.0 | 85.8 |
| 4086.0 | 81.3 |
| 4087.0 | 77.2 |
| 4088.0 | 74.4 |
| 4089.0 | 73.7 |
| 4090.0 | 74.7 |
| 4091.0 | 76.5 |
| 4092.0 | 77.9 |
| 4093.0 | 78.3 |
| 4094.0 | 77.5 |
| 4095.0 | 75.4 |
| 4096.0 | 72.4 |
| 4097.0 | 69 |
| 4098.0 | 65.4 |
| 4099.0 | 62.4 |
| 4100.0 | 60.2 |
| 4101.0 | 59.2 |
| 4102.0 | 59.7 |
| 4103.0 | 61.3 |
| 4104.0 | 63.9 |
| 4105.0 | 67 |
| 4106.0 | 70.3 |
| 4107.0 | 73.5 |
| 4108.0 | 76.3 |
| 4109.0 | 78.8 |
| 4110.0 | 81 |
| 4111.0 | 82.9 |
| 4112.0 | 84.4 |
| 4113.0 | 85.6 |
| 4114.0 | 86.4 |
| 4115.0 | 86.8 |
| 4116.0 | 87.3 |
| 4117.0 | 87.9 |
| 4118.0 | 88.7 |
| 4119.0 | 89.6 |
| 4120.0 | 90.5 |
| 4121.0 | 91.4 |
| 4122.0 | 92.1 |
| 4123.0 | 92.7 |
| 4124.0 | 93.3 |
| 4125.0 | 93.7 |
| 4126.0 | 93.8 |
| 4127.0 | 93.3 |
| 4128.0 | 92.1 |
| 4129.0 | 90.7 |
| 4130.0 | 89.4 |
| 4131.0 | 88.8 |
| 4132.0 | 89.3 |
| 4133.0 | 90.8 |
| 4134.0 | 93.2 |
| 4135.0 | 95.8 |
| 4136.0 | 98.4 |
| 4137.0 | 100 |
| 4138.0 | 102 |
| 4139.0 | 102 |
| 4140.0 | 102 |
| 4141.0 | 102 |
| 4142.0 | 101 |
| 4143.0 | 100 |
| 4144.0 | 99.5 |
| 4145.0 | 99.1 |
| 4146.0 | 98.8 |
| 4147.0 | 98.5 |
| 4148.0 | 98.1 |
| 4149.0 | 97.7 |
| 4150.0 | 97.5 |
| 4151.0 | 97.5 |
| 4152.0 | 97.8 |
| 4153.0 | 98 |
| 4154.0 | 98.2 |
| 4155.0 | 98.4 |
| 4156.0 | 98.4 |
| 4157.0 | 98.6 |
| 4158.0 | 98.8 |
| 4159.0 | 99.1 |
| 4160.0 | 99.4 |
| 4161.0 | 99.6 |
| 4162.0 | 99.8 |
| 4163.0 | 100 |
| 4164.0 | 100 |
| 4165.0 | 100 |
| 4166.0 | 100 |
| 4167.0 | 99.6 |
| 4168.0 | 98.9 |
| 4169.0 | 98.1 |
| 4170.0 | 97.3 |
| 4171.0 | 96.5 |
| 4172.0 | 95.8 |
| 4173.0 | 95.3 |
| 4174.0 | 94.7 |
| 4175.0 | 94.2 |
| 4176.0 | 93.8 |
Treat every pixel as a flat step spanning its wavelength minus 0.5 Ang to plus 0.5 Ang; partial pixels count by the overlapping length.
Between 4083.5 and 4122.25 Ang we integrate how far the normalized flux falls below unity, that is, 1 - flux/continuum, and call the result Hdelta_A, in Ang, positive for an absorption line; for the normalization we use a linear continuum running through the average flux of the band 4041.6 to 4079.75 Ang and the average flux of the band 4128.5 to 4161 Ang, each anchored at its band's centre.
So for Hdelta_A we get 8.4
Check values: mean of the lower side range 99.6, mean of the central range 77.3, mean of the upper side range 97.5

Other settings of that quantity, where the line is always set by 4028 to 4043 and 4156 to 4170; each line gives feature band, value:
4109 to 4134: 2.7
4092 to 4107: 4.8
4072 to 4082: 0.5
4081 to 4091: 1.7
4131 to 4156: 0.4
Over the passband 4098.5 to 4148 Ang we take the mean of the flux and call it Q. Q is 87.2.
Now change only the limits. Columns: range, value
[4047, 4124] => 87.9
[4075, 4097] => 84.4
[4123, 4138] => 93.3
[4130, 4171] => 98.2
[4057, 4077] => 98.3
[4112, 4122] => 88.2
